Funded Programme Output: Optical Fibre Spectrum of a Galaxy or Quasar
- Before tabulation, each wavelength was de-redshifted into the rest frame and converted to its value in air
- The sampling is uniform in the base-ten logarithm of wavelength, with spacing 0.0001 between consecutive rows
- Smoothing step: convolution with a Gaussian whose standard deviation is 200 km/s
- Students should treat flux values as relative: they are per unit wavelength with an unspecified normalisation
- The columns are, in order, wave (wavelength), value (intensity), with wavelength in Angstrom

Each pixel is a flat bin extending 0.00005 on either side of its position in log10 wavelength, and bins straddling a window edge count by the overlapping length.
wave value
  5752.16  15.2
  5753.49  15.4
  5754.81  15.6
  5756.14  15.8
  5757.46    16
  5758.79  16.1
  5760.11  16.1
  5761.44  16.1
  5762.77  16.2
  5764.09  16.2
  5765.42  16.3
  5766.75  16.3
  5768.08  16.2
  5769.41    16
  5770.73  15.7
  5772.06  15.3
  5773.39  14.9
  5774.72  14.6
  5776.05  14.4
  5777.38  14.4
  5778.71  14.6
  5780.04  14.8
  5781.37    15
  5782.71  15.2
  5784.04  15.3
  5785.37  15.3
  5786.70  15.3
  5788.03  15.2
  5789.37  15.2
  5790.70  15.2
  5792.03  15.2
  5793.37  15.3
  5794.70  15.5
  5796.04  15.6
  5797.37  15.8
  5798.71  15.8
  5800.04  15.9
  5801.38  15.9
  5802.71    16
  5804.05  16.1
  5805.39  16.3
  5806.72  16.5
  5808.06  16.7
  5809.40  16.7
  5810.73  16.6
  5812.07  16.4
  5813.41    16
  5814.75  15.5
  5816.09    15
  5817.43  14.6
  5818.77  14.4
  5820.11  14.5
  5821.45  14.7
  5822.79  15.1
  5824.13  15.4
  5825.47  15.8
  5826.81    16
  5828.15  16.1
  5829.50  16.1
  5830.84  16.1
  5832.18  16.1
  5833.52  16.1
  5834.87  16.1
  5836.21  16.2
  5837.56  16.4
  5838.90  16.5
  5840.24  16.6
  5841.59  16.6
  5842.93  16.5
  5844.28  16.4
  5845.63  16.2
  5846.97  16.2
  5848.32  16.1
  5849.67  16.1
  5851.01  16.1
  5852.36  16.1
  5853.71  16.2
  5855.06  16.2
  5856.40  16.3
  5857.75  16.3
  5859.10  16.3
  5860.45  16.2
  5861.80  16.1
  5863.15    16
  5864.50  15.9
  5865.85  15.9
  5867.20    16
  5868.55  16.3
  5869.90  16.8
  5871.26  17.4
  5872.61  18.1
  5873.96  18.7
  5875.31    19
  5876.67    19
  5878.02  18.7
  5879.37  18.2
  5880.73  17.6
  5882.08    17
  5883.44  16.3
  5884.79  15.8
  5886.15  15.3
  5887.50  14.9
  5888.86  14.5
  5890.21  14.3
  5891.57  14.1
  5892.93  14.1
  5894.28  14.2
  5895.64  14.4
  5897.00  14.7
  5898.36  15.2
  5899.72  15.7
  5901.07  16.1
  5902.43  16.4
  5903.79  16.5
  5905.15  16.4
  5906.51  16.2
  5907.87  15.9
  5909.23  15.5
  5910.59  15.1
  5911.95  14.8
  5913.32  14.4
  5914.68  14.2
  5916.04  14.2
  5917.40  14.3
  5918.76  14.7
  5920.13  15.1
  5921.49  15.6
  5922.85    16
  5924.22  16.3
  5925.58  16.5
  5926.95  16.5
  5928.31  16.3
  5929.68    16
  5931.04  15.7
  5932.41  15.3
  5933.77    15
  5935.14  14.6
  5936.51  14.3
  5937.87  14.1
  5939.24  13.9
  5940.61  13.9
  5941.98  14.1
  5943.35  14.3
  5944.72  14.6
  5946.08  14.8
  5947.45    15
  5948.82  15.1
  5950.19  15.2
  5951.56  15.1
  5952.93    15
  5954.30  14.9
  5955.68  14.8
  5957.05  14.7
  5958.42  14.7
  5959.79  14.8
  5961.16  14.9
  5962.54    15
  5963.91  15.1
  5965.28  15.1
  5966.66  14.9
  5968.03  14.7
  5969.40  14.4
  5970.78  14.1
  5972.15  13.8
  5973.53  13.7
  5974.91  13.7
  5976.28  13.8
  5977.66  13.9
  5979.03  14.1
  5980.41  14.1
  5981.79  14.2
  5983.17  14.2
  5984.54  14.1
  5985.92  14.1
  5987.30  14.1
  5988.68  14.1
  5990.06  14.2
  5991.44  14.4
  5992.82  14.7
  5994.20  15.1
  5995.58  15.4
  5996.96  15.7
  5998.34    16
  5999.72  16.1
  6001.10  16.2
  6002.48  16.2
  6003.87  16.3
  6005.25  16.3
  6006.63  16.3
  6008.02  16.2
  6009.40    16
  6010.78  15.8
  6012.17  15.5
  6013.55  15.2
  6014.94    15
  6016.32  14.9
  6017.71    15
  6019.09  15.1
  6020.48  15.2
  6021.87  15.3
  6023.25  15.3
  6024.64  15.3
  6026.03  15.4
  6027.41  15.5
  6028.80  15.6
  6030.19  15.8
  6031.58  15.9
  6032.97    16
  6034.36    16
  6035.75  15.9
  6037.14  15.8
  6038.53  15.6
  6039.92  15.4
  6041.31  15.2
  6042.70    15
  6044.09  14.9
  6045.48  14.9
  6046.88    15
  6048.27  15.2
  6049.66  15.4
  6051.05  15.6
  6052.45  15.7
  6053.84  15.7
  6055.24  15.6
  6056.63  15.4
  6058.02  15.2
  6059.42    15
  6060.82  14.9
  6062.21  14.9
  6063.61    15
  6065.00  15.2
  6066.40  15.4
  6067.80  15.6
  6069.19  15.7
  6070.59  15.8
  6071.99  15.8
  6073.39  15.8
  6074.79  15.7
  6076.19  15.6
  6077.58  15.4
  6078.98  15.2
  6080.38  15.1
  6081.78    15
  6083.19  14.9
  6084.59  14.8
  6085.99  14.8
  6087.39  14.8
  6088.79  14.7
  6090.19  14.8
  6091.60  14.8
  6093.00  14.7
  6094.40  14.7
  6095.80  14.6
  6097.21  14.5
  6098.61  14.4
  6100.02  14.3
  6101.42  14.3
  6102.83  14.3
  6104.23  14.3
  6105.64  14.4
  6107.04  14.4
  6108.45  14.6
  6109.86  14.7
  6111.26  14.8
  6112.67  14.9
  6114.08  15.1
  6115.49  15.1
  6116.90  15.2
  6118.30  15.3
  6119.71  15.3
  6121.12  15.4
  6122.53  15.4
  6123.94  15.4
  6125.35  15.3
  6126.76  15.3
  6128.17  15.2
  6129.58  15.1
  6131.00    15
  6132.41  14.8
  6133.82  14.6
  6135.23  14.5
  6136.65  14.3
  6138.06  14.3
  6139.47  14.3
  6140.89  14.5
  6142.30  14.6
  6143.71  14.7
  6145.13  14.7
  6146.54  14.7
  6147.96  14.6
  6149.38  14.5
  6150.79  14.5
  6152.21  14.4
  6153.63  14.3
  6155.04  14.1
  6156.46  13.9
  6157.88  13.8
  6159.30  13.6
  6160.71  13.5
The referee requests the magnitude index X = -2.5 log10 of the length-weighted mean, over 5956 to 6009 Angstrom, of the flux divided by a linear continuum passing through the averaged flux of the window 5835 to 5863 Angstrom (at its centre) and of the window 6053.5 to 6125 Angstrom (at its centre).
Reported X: 0.05 mag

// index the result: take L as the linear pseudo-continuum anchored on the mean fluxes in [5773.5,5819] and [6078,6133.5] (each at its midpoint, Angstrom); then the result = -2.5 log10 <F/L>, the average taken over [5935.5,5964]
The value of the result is 0.04 mag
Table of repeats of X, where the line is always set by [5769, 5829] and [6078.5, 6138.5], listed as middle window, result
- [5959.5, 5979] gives 0.05 mag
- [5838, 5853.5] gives -0.06 mag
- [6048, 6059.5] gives -0.04 mag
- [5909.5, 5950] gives 0.01 mag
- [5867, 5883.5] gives -0.16 mag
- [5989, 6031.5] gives -0.03 mag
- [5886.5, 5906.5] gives 0.01 mag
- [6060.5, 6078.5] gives -0.04 mag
